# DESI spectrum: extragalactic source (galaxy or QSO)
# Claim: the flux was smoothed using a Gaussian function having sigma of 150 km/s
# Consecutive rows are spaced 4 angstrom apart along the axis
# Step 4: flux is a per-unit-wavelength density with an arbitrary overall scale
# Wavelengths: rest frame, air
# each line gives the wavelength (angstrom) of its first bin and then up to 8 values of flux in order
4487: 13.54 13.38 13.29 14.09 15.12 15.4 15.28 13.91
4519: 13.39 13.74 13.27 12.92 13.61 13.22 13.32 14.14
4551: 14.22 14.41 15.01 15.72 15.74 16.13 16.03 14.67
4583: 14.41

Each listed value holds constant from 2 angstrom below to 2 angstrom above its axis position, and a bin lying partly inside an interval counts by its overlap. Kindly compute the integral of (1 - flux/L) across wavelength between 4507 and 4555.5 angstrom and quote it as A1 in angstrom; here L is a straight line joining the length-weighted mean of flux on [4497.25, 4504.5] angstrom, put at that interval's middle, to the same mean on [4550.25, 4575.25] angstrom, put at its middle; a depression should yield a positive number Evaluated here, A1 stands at 3.6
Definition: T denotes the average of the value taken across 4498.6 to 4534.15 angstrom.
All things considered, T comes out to 14.1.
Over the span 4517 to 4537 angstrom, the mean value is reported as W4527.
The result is 13.4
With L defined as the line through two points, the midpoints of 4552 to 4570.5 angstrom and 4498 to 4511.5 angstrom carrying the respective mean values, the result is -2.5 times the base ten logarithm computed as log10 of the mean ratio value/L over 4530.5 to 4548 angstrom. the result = 0.13 mag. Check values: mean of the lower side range 15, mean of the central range 13.4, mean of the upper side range 15.2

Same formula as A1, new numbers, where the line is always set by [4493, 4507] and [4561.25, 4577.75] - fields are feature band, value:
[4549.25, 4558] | 0.63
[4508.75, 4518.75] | 0.16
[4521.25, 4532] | 1.14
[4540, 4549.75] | 1.02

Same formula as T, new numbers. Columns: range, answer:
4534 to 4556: 13.8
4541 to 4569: 14.7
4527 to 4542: 13.3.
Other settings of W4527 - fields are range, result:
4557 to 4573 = 15.6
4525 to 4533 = 13.1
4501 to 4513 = 15.3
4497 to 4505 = 14.6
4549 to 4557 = 14.3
